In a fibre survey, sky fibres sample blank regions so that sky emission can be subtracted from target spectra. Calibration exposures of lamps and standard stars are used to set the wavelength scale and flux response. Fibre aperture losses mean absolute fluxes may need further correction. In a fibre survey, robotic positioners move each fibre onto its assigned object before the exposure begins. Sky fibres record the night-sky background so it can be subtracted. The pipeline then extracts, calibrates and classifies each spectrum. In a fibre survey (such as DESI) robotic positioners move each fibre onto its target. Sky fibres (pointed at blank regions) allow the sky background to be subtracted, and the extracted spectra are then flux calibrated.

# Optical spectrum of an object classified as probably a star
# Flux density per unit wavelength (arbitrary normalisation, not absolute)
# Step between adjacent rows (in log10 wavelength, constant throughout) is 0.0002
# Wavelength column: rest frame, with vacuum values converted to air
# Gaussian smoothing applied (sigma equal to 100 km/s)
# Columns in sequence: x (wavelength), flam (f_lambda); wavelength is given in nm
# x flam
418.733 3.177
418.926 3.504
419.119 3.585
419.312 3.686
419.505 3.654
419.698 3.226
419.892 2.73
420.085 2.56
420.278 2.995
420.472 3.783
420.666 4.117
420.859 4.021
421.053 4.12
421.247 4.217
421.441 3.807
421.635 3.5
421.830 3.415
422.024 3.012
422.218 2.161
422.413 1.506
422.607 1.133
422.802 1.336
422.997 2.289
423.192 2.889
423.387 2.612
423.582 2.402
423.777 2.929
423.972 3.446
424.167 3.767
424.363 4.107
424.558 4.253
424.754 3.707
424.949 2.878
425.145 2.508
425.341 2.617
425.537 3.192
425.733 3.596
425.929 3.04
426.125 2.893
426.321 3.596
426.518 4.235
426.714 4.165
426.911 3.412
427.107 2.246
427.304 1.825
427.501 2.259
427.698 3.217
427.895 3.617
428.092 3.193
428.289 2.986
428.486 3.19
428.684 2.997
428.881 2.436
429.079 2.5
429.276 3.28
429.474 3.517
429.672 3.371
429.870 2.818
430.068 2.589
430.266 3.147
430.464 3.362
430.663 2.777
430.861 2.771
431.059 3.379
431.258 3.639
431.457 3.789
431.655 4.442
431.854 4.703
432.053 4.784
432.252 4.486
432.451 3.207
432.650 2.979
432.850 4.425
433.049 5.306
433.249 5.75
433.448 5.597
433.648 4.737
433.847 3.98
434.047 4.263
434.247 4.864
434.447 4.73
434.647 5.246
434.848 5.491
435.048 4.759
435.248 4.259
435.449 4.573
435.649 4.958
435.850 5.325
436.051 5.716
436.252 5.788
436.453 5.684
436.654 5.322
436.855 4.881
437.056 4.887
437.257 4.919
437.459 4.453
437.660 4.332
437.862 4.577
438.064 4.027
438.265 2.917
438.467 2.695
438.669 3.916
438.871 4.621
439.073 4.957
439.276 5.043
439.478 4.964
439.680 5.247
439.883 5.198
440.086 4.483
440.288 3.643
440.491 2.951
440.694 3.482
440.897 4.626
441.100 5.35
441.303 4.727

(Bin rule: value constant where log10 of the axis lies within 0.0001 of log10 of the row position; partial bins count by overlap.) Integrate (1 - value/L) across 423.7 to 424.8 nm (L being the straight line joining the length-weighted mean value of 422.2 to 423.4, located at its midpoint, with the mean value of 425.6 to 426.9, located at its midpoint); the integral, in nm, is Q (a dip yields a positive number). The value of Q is -0.46 nm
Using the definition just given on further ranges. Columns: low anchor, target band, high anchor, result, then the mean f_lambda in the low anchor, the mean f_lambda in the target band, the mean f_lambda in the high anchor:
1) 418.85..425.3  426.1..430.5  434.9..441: 0.74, 3.14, 3.08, 4.58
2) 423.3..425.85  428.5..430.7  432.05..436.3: 0.57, 3.23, 2.99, 4.77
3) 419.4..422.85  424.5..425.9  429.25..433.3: 0.06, 3.1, 3.21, 3.72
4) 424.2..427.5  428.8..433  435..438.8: 0.45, 3.25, 3.48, 4.63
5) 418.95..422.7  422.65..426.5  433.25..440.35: 0.58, 3.23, 3.05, 4.74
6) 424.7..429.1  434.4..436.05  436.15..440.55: -0.33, 3.06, 4.97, 4.54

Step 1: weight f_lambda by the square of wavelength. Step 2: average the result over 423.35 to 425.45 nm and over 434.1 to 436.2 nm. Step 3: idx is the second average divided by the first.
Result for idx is 1.63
